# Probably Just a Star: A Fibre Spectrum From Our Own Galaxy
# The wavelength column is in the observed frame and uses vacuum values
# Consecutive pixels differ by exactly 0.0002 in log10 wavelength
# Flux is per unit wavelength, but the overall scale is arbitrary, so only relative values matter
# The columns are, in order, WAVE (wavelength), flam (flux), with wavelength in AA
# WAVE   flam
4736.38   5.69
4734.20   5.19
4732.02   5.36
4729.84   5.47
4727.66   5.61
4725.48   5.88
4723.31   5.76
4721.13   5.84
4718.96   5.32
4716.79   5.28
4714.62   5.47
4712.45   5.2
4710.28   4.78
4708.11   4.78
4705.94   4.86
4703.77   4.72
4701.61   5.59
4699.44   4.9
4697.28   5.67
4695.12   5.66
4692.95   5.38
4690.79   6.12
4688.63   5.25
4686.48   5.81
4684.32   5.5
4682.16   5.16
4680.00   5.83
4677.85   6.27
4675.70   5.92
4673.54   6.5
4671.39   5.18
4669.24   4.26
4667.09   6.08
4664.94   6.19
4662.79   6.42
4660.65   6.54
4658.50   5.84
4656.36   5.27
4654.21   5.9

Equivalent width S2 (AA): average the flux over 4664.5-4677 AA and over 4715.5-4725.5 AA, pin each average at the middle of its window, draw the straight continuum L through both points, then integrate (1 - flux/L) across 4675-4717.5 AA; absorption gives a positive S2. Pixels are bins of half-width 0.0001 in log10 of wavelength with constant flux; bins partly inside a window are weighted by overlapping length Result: 1.7 AA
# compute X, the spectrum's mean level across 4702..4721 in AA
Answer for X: 5.11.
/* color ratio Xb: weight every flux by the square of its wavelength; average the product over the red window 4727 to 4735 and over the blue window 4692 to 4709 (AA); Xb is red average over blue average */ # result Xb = 1.05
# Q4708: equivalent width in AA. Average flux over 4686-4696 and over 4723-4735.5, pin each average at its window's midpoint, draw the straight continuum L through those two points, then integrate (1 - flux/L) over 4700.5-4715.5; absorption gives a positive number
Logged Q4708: 1.4 AA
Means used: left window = 5.63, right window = 5.53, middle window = 5.05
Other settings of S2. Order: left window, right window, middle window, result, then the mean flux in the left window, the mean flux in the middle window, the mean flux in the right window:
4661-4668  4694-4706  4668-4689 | 1.0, 6.27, 5.58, 5.26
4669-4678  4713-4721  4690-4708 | 0.7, 5.69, 5.32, 5.41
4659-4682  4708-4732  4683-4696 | 0.2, 5.89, 5.61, 5.42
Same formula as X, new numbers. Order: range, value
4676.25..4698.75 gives 5.66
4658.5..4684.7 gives 5.83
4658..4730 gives 5.56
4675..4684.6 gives 5.75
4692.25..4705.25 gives 5.3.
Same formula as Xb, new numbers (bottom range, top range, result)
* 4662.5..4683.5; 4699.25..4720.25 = 0.90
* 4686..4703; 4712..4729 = 1.02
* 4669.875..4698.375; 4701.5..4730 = 0.95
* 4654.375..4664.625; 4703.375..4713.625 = 0.83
